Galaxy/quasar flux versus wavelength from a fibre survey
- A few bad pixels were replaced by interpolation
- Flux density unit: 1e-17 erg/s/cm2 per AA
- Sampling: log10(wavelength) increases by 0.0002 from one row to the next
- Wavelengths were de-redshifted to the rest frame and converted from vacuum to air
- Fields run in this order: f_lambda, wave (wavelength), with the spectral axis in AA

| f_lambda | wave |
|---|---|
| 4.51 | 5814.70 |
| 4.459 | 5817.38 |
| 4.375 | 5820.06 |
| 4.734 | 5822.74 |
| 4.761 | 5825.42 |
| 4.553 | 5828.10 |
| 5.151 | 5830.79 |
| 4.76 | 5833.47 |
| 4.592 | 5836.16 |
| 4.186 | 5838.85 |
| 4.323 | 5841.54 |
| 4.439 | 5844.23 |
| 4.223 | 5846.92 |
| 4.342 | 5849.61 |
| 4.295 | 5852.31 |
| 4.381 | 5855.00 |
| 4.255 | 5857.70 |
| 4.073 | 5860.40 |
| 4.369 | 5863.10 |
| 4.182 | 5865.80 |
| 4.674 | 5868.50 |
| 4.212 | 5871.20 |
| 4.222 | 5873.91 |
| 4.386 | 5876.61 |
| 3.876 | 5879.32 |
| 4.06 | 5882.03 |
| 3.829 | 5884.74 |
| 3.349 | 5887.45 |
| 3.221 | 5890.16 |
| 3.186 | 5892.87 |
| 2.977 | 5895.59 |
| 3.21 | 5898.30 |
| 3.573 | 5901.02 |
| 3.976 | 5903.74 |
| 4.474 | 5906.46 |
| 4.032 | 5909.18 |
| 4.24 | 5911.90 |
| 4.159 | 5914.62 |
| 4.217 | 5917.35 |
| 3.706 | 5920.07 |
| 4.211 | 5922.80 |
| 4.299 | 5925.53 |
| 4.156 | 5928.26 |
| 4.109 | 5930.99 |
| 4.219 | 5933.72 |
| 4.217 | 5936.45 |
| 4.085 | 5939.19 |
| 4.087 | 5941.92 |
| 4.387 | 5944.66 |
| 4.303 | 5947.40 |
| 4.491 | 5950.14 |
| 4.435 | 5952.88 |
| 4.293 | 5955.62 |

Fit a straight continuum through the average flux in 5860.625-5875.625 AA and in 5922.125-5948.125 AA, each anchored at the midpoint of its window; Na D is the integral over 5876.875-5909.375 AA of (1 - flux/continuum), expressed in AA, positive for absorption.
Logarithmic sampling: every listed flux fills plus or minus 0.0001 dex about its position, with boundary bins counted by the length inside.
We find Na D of 4.7 AA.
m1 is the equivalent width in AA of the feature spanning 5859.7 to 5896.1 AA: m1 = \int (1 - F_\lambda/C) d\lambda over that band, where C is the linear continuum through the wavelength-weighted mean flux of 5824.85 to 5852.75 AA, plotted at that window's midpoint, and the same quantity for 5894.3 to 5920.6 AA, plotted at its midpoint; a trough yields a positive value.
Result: 2.0 AA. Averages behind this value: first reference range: 4.51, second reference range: 3.86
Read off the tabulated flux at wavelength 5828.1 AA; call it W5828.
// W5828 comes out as 4.553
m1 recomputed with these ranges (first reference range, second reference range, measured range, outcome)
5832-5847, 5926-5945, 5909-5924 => 0.5 AA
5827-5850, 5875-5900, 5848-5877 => -1.9 AA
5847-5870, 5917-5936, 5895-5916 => 1.6 AA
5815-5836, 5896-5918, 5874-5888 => 0.7 AA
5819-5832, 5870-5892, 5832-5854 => 0.3 AA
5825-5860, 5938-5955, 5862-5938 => 6.9 AA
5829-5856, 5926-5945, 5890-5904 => 3.2 AA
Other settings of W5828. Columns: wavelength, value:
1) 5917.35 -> 4.217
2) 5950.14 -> 4.491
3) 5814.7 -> 4.51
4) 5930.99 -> 4.109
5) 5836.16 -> 4.592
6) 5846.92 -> 4.223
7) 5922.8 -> 4.211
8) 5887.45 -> 3.349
